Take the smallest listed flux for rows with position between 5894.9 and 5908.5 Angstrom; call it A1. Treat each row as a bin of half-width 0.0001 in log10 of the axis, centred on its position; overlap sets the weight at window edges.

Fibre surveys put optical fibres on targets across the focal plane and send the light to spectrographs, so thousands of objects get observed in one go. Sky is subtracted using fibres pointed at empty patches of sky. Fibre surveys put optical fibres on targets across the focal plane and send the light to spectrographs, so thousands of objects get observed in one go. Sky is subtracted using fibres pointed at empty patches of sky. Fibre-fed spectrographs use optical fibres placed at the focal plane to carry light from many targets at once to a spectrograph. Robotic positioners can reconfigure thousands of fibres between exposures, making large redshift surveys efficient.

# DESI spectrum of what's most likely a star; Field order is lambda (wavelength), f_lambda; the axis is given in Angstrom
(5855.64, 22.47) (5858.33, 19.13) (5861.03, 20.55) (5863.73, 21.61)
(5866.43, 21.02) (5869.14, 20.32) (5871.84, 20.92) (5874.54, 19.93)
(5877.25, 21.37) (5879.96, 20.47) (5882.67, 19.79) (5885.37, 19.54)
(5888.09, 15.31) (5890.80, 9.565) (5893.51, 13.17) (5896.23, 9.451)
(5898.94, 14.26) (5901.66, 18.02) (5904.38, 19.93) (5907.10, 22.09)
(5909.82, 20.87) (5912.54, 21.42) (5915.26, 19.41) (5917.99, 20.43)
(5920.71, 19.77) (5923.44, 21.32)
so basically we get 9.451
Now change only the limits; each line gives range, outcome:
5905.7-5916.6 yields 19.41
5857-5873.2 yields 19.13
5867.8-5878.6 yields 19.93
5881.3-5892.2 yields 9.565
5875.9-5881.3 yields 20.47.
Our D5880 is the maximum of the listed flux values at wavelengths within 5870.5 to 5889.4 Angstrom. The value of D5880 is 21.37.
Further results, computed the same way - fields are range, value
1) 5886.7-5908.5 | 22.09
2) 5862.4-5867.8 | 21.61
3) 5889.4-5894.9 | 13.17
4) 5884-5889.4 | 19.54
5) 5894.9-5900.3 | 14.26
